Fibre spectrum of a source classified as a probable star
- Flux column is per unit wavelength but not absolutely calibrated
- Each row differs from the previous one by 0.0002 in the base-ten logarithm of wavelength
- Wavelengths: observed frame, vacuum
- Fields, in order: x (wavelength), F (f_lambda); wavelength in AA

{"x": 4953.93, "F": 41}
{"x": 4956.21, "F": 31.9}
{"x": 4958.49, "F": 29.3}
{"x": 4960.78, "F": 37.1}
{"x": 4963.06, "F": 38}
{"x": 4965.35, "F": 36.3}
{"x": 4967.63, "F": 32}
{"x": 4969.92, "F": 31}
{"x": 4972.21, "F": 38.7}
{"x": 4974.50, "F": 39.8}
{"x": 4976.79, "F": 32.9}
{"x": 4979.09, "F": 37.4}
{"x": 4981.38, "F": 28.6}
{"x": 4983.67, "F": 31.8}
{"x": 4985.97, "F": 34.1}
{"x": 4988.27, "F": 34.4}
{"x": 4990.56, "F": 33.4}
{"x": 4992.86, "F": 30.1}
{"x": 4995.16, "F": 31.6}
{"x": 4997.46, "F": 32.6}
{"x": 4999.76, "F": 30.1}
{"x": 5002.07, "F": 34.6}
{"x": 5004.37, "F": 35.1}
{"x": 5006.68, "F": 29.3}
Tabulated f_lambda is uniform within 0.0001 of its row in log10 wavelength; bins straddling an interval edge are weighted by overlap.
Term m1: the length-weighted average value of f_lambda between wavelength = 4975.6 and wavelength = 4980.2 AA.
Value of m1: 35.1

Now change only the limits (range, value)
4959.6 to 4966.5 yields 37.1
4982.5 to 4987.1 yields 32.9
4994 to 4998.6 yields 32.1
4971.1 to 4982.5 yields 35.5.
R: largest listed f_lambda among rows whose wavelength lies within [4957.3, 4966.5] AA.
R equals 38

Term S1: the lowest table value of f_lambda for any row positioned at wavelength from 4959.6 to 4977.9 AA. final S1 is 31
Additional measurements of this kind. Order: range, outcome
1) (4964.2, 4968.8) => 32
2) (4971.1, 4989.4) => 28.6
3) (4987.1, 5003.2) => 30.1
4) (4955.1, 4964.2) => 29.3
